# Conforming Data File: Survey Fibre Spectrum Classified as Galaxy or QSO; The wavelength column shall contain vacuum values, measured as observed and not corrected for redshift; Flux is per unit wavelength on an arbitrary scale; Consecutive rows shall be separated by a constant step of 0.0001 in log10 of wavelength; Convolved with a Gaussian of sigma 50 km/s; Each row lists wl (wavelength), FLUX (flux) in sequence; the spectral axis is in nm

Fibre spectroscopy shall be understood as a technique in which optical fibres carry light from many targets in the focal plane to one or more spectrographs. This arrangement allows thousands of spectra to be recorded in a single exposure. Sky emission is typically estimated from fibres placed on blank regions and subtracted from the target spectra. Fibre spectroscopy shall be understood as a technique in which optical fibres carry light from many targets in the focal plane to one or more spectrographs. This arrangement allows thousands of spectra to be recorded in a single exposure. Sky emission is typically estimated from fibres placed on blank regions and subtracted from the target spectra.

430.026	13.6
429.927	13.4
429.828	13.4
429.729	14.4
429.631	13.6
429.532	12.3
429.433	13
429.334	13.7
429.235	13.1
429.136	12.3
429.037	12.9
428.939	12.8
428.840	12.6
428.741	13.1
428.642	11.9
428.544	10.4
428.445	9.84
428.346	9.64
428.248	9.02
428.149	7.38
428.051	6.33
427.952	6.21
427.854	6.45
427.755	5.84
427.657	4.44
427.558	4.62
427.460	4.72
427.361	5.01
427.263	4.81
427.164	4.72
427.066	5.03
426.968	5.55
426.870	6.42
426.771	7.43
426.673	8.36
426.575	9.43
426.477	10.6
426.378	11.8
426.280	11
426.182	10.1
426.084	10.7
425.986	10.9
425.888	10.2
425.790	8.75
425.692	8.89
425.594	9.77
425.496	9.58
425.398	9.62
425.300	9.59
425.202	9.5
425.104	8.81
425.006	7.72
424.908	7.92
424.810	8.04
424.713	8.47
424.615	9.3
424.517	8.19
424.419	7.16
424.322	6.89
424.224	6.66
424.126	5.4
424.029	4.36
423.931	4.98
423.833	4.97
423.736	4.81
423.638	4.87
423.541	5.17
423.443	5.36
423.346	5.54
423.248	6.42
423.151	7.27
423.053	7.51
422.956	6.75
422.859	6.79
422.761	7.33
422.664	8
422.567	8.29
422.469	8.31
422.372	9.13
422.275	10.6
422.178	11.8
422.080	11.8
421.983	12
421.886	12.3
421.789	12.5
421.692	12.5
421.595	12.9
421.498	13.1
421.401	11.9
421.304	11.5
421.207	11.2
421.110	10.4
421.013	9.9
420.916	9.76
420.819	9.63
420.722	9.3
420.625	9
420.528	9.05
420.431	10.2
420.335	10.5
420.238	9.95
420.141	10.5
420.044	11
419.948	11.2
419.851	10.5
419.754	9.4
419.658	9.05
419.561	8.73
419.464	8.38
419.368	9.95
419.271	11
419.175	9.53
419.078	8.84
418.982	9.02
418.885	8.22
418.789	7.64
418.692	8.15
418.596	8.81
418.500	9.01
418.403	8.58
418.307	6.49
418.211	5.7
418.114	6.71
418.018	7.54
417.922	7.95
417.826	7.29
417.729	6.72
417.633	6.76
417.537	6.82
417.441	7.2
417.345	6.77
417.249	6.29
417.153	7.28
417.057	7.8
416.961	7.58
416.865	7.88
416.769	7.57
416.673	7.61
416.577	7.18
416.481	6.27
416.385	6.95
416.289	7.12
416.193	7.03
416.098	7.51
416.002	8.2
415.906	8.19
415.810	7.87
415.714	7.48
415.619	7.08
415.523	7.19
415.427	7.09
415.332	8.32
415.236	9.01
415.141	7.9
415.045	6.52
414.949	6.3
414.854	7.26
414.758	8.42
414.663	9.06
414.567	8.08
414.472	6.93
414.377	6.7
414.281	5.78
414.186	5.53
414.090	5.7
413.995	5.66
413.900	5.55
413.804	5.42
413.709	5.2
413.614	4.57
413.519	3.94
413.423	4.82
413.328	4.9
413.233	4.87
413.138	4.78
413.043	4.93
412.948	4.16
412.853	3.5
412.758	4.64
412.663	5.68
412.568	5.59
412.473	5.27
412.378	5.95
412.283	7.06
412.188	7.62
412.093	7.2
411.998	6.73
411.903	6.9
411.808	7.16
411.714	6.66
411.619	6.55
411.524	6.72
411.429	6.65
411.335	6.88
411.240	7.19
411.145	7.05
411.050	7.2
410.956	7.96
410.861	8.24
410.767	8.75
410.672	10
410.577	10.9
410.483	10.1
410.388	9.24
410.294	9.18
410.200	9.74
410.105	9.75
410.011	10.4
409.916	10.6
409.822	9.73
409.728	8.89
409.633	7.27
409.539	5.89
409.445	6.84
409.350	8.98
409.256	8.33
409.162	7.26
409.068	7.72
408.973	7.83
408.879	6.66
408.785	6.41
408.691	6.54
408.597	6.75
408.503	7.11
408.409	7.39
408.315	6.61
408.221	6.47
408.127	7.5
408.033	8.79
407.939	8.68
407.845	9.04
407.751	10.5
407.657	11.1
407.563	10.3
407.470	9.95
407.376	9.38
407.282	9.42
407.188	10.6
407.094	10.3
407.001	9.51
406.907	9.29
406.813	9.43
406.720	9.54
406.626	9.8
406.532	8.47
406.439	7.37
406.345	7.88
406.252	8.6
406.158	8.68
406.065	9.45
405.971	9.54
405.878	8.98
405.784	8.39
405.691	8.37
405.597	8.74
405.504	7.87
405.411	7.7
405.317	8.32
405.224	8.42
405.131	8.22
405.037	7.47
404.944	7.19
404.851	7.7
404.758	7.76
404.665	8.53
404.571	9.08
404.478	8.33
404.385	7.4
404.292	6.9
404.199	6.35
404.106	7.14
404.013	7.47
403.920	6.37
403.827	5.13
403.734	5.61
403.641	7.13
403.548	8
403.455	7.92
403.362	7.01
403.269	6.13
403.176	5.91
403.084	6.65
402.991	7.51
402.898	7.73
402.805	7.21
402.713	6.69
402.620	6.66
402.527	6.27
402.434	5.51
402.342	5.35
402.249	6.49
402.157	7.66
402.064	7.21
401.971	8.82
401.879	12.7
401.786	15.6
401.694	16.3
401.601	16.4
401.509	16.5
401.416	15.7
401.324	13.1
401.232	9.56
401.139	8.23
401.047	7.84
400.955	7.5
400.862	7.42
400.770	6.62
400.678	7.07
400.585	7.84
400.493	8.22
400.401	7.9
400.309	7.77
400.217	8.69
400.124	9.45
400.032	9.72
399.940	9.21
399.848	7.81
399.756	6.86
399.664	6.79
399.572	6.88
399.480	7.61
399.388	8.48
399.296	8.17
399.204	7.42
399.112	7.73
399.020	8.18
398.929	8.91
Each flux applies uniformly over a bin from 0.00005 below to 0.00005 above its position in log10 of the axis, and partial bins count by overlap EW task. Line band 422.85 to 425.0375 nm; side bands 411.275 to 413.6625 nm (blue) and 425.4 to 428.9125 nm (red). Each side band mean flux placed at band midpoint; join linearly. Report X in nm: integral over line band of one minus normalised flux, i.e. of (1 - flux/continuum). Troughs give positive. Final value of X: 0.36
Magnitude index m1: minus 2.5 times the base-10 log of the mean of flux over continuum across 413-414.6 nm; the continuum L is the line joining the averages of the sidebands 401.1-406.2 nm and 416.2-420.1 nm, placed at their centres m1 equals 0.437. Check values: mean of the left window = 8.49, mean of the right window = 8.06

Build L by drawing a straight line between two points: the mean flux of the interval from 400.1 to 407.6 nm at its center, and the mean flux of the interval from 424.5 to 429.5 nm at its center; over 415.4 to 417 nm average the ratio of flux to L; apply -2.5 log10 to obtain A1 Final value 0.19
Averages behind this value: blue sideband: 8.55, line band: 7.4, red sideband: 8.97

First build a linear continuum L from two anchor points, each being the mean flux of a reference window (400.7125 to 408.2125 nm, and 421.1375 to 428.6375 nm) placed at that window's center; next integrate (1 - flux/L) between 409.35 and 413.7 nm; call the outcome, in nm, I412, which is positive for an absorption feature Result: 0.73 nm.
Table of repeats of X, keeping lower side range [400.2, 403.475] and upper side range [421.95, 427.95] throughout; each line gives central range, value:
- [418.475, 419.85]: -0.18 nm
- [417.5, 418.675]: 0.09 nm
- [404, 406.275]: 0.15 nm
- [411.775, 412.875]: 0.29 nm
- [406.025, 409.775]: 0.06 nm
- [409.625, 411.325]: -0.12 nm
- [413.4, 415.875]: 0.45 nm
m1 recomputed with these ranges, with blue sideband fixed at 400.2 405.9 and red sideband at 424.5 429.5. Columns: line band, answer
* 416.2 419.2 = 0.16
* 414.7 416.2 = 0.14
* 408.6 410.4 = 0.04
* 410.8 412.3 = 0.20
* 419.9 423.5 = -0.11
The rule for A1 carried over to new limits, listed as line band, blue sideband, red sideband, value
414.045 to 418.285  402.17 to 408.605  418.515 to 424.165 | 0.199 mag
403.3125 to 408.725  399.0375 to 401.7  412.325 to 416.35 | -0.034 mag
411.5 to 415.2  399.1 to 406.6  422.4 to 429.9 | 0.352 mag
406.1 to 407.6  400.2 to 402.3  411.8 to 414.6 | -0.163 mag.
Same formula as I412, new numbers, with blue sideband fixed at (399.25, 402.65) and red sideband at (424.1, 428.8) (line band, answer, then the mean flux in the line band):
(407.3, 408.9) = 0.11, 8.23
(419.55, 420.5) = -0.19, 10.1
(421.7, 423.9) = 0.05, 8.12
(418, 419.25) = 0.05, 8.1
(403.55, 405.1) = 0.30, 7.25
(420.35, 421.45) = -0.24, 10.2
